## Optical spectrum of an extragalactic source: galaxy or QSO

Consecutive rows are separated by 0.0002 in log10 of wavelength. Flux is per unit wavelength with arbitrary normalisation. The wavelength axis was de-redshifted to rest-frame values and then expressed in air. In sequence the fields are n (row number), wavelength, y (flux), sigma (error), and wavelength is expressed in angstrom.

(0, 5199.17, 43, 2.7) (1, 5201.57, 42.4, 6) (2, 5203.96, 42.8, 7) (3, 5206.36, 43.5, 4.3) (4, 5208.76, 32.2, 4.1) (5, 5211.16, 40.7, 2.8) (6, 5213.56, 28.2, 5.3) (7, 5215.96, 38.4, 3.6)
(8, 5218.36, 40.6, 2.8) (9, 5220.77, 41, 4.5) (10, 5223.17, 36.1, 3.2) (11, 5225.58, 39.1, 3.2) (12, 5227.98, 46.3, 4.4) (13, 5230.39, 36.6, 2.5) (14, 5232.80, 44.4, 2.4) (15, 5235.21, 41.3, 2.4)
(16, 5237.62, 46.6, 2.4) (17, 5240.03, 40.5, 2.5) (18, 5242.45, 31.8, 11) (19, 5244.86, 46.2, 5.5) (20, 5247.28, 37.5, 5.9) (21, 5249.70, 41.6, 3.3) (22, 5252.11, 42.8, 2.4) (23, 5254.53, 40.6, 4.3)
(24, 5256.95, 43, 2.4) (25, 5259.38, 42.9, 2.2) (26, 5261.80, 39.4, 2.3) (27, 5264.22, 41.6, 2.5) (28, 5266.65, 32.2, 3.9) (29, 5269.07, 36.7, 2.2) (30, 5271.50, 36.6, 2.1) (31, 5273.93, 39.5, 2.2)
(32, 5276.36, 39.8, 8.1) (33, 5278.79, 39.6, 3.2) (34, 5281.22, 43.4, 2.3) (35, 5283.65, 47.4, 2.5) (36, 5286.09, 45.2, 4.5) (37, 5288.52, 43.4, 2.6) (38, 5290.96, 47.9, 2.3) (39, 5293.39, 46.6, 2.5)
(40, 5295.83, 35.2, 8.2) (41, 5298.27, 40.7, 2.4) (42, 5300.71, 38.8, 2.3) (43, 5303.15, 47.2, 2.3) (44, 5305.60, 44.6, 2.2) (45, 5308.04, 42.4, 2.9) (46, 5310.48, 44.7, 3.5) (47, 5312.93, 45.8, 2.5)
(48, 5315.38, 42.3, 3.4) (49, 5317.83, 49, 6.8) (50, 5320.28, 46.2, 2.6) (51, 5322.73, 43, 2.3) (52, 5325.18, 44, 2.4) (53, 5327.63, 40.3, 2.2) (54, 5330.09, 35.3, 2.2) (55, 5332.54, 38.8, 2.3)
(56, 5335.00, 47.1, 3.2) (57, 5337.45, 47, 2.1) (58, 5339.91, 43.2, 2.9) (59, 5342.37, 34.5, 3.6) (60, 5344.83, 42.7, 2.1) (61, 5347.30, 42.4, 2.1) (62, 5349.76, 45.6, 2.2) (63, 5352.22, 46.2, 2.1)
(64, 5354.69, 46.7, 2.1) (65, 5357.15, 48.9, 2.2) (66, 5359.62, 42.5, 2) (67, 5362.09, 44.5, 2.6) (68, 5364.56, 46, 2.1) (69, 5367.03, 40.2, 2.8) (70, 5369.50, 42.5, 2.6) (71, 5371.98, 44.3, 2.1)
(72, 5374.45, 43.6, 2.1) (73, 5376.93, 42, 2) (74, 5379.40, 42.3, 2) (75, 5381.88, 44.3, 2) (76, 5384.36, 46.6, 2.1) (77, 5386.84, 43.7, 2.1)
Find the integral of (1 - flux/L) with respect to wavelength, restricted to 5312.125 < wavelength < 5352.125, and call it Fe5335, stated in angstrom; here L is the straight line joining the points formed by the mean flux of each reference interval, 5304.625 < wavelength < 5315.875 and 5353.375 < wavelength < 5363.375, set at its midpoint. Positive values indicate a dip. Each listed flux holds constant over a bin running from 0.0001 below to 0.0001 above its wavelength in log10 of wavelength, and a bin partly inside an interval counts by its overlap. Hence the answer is 1.6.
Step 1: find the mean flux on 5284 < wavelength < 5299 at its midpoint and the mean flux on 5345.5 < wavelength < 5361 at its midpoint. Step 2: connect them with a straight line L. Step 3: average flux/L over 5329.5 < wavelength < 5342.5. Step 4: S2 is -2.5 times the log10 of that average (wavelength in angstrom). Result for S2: 0.07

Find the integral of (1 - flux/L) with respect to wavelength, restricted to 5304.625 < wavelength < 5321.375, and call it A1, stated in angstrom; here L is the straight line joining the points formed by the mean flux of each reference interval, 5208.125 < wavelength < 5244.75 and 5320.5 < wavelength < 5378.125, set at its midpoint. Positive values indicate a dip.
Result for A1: -1.2 angstrom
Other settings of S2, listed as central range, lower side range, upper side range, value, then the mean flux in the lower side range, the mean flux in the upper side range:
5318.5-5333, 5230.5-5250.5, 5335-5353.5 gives 0.03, 41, 43.4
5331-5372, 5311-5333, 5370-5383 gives -0.01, 42.9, 43.2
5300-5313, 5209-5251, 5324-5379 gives -0.05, 39.7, 43.1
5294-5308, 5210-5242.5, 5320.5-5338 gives 0.00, 39.7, 42.3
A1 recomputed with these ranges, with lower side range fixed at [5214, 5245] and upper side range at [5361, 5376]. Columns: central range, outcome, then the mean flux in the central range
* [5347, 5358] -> -0.8 angstrom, 46.2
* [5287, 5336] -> -1.2 angstrom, 43.2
